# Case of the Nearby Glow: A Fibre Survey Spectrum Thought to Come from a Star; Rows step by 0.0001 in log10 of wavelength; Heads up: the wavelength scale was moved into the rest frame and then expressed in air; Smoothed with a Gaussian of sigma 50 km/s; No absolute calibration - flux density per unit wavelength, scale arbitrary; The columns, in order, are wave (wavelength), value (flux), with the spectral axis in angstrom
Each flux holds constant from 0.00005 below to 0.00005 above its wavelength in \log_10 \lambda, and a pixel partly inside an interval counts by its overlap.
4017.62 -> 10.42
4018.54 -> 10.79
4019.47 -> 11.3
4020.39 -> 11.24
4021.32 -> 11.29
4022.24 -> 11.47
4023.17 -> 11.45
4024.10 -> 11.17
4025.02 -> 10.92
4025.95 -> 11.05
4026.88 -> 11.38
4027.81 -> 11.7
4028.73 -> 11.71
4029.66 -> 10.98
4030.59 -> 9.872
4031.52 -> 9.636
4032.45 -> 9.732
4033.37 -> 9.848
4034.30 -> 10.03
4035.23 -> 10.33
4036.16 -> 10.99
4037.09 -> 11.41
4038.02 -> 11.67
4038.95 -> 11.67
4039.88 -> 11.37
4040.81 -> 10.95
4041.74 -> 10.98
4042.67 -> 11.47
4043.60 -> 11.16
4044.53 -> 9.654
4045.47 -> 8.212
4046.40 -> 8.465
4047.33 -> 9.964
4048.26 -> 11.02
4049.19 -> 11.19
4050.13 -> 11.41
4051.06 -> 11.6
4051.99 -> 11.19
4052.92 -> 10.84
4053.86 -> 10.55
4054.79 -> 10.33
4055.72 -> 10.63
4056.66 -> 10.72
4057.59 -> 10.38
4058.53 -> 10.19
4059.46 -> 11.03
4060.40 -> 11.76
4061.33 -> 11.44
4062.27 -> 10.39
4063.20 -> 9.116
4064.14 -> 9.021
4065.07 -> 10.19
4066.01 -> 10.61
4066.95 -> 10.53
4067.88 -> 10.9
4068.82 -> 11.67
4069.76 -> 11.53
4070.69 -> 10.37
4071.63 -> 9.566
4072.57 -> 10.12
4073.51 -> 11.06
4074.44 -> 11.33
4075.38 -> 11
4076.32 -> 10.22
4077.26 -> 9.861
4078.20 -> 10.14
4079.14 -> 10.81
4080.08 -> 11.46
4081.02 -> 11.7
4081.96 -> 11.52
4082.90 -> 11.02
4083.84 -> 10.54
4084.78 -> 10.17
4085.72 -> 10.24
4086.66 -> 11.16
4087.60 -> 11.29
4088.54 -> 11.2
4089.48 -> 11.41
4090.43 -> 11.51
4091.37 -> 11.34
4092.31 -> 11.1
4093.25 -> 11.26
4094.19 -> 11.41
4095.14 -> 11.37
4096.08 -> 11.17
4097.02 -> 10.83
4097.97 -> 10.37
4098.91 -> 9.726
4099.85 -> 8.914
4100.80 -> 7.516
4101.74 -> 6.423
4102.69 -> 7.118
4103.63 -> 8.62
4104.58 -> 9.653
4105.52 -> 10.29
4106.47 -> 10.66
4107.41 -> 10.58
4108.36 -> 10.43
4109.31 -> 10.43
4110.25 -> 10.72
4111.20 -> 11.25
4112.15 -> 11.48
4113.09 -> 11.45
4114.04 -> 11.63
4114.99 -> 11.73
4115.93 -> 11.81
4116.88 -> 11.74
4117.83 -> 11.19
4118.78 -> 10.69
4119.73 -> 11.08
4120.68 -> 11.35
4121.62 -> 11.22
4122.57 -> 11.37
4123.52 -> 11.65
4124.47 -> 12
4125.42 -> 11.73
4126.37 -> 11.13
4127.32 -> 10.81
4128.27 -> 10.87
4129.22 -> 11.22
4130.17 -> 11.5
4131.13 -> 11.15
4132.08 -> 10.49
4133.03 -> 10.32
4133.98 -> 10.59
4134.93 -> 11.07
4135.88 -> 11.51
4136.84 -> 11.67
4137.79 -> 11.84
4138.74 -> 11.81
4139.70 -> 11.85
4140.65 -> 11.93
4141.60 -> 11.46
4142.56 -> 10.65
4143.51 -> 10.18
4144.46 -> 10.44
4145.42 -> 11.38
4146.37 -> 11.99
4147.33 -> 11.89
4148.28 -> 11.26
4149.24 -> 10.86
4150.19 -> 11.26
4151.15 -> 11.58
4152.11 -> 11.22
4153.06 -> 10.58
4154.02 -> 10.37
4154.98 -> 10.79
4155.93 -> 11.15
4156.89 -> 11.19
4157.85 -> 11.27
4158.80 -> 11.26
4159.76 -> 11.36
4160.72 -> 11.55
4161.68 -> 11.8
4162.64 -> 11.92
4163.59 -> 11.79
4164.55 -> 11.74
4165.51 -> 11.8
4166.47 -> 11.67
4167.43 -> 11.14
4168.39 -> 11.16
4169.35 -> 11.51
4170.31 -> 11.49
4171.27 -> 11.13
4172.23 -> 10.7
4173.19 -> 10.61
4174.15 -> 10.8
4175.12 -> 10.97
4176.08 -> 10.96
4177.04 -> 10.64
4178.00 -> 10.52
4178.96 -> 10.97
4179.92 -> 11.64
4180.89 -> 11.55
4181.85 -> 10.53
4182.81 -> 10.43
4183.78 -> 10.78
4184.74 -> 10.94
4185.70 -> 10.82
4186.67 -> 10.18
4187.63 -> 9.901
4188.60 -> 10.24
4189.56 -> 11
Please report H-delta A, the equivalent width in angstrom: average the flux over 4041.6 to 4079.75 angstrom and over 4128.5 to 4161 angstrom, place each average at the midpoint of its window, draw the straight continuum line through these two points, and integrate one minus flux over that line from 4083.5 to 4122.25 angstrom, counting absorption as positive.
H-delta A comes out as 1.0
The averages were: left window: 10.6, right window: 11.2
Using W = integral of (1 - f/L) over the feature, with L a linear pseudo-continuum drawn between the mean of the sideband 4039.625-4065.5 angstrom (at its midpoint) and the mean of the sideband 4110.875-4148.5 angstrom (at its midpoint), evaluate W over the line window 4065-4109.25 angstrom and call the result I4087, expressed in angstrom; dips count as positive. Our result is 1.7 angstrom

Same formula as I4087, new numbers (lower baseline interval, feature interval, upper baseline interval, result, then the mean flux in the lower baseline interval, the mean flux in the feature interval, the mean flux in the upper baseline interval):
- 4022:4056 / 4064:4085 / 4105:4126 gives 0.5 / 10.8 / 10.7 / 11.2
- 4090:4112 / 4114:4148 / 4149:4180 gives -2.1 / 10.1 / 11.3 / 11.2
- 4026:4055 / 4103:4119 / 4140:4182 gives 0.3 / 10.7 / 10.8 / 11.2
